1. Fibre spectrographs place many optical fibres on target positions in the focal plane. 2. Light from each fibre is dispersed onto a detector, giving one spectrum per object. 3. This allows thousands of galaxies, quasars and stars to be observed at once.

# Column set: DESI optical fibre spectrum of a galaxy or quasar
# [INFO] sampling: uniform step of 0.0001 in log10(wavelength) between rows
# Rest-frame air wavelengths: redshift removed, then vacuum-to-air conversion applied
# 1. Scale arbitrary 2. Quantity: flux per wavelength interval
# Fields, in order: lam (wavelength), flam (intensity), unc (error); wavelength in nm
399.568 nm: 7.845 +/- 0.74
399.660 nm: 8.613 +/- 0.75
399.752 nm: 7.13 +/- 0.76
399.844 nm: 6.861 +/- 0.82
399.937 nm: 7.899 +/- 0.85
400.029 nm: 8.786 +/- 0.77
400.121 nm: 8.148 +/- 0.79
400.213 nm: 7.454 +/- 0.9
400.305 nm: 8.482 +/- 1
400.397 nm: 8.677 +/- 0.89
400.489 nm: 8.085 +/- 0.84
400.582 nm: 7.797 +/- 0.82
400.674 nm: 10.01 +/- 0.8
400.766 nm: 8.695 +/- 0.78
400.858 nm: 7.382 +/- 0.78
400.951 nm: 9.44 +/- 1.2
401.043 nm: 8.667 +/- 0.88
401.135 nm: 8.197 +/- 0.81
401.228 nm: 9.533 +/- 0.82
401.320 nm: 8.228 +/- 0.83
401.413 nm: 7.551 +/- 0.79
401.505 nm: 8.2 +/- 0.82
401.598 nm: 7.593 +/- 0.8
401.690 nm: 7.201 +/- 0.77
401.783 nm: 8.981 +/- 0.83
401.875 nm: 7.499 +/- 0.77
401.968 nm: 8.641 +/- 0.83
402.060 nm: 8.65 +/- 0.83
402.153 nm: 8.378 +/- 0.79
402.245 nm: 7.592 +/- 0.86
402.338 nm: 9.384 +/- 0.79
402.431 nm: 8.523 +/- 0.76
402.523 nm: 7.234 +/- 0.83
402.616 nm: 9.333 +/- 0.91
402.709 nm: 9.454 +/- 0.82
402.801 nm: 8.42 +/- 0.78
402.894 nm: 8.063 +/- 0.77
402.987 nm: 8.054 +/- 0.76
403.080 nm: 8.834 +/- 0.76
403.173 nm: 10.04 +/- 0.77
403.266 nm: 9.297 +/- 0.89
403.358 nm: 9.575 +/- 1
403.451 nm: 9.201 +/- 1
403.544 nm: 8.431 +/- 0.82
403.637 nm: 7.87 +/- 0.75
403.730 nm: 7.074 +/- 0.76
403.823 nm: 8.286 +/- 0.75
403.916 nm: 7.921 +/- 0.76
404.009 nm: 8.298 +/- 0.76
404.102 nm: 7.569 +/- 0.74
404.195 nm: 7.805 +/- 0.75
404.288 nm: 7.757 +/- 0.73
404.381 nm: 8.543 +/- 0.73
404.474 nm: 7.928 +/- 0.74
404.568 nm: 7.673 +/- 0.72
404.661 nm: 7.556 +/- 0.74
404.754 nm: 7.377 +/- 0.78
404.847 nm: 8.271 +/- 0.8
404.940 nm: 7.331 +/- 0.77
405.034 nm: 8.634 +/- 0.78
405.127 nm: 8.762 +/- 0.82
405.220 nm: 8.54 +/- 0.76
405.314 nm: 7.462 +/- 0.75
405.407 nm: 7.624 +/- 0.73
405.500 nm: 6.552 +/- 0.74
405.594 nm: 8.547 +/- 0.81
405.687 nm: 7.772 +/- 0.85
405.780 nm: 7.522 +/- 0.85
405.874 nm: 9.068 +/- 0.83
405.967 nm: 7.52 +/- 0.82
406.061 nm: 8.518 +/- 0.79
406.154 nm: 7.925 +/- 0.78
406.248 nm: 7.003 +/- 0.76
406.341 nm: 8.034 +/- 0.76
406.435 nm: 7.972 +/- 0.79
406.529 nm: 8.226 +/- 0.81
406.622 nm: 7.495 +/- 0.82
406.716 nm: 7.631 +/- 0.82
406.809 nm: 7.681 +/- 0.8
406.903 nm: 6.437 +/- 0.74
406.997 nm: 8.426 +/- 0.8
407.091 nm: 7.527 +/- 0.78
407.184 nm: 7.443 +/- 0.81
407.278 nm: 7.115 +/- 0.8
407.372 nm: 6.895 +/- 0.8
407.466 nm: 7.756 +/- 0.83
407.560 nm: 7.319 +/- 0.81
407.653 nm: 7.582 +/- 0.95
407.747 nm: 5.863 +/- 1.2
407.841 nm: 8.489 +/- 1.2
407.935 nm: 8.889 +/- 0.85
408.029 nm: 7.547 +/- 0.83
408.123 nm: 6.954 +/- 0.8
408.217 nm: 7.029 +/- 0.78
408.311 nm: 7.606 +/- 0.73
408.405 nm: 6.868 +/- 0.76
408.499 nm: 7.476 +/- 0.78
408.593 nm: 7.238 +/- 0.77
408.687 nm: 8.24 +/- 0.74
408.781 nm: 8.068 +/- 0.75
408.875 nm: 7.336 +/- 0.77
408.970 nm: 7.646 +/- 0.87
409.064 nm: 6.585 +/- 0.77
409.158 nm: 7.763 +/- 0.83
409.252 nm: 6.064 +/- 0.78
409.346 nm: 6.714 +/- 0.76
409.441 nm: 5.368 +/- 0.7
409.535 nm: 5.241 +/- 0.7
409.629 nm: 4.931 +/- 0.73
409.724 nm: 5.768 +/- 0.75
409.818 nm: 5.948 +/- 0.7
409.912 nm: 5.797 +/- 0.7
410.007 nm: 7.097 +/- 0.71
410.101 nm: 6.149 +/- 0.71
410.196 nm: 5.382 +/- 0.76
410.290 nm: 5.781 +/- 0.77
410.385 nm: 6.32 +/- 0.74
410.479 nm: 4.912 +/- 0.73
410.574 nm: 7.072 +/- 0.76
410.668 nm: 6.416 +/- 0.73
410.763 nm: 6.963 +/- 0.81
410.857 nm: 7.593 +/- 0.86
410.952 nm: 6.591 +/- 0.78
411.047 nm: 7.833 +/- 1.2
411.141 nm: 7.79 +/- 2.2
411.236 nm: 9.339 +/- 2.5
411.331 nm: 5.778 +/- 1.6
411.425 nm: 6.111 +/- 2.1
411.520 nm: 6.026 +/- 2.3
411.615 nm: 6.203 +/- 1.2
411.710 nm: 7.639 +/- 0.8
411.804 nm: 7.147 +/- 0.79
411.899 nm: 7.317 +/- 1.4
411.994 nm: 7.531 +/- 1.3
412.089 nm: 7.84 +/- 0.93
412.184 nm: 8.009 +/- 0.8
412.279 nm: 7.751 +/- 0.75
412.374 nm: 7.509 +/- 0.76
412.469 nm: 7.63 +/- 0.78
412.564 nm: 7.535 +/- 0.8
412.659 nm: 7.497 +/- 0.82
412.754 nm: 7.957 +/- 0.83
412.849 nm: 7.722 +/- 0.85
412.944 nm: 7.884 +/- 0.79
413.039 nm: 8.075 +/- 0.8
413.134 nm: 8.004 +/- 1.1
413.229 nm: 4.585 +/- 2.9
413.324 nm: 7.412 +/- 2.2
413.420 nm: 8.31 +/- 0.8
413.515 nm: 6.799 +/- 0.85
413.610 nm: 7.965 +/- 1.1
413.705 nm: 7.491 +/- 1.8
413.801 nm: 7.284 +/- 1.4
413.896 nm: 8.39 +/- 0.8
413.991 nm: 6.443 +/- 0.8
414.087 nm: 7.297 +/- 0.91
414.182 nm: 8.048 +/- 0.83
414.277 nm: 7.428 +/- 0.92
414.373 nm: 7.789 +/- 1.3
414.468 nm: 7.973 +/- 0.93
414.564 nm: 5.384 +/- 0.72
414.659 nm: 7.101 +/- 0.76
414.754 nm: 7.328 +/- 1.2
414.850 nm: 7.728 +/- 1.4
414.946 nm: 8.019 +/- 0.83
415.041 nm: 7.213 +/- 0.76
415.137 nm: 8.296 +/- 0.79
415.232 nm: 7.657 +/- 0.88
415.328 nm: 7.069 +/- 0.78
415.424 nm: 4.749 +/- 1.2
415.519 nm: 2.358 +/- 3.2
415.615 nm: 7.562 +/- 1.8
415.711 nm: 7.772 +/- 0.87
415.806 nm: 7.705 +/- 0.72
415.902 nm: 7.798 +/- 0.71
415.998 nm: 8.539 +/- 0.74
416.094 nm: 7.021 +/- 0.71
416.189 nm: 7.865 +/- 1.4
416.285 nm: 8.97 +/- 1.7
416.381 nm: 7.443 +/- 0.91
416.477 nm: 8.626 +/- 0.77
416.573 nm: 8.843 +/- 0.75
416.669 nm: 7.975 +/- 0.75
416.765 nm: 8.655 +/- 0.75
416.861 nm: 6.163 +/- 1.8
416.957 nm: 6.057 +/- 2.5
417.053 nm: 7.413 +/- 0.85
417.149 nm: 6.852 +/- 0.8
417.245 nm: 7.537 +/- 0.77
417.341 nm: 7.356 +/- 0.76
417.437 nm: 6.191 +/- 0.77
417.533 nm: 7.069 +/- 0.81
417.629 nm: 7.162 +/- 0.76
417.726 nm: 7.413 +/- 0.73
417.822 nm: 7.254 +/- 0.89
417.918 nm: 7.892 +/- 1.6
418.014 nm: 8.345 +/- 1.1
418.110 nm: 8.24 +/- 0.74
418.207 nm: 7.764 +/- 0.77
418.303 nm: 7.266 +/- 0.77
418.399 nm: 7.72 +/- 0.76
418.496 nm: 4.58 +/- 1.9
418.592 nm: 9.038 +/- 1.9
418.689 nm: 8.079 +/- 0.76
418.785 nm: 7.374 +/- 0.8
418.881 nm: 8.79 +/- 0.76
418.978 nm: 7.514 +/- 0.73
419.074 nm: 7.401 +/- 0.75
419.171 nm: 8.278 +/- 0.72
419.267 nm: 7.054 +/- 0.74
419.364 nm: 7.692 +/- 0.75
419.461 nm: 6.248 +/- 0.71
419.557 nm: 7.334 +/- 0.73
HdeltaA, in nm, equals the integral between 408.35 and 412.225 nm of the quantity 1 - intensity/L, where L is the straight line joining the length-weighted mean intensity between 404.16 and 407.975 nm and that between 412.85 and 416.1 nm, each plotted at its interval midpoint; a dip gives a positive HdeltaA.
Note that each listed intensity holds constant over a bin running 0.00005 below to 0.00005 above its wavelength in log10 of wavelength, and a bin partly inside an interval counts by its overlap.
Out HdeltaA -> 0.38 nm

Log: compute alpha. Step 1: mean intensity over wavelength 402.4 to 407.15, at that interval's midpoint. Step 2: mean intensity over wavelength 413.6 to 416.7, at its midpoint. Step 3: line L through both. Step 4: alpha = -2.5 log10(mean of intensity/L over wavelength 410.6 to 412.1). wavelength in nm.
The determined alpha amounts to 0.08 mag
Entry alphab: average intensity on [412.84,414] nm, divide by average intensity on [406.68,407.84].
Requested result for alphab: 1.01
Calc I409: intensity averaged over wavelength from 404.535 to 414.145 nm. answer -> 7.28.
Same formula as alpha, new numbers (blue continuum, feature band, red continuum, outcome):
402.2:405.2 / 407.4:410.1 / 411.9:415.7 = 0.13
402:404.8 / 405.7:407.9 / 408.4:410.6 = -0.05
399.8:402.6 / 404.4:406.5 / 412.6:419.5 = 0.02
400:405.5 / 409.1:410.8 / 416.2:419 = 0.29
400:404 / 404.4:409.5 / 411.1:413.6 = 0.05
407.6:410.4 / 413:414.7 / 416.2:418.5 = -0.02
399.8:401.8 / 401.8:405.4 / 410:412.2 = -0.06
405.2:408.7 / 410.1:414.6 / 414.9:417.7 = 0.04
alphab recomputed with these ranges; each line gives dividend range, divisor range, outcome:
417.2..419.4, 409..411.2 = 1.18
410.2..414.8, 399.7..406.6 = 0.88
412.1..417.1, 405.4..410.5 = 1.04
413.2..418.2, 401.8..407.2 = 0.91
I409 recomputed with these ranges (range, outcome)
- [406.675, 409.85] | 7.11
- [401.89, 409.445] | 7.88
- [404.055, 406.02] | 7.9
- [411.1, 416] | 7.29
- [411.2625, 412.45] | 7.12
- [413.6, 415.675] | 7.1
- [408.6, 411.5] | 6.62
